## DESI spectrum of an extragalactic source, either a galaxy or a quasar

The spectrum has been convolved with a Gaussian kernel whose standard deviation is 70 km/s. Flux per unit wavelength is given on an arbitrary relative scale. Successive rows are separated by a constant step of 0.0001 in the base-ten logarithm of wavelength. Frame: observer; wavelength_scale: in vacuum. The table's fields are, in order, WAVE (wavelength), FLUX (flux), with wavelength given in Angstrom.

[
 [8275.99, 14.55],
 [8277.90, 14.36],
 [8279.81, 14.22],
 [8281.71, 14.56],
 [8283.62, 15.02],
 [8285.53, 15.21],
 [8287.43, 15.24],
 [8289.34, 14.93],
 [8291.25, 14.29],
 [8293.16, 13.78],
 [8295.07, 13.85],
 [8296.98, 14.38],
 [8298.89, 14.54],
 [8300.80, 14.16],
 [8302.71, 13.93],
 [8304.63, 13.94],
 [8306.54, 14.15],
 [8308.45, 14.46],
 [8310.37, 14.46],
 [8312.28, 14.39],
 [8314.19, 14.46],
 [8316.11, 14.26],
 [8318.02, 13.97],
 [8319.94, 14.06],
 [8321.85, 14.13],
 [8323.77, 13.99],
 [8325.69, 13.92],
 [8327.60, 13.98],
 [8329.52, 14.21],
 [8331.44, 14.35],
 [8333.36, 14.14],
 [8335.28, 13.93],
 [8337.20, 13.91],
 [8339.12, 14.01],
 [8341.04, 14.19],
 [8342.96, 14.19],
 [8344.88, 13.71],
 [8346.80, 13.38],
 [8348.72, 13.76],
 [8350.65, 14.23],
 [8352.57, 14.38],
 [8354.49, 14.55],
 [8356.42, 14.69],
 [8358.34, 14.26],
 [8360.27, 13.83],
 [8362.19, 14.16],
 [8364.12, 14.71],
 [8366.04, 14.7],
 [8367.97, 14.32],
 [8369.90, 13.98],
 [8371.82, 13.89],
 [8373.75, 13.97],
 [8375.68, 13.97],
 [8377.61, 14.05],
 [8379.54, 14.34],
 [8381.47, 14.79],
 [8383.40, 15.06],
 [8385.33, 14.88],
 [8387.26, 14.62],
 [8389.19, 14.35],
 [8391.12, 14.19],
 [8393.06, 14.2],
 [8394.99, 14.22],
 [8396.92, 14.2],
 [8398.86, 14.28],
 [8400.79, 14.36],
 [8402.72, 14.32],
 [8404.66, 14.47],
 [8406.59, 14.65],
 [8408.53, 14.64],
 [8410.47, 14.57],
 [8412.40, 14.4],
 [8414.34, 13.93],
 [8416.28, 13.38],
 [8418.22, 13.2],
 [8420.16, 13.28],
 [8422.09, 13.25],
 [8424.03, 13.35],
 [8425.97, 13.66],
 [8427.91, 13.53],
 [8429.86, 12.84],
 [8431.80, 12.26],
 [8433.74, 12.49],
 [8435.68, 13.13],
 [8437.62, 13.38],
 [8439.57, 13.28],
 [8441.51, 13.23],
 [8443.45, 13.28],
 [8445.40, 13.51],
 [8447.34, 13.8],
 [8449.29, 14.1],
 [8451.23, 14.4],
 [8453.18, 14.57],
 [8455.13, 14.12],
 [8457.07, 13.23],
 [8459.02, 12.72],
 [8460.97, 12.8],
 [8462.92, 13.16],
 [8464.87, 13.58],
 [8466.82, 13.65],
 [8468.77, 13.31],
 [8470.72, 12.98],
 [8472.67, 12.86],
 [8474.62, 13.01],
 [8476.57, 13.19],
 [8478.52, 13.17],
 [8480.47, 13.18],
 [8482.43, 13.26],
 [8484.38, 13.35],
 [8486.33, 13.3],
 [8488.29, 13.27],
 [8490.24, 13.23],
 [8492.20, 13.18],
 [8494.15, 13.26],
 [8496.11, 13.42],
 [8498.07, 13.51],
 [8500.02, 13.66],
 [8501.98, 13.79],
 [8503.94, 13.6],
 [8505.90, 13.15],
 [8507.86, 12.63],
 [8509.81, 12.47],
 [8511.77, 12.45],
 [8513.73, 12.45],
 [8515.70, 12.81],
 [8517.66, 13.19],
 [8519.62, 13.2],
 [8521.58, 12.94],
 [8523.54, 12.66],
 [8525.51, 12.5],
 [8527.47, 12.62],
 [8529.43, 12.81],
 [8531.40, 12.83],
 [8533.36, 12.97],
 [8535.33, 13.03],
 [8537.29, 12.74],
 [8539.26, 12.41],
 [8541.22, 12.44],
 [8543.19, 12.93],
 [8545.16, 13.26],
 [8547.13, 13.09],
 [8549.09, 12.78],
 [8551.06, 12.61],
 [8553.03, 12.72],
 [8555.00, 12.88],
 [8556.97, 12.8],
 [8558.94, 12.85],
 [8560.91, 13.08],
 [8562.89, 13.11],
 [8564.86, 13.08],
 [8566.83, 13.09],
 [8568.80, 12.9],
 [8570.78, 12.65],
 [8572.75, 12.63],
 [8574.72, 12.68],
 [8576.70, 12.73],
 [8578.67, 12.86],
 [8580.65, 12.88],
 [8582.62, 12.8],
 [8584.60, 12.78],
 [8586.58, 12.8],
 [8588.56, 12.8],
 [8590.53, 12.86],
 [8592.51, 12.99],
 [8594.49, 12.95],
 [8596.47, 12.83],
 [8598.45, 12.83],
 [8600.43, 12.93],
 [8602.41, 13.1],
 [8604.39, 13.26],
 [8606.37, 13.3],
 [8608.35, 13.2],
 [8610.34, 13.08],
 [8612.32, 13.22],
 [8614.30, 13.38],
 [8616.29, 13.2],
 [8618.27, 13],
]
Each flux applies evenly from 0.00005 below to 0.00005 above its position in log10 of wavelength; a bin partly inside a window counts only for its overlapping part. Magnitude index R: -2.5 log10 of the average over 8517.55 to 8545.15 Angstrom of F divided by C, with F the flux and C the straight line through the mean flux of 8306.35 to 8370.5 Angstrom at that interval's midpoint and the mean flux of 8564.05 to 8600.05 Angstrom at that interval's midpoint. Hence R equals 0.03 mag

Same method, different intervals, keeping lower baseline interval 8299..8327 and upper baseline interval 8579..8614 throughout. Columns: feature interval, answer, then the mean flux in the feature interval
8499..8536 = 0.03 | 12.9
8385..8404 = -0.04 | 14.3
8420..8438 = 0.05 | 13.1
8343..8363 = -0.01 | 14.1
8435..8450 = 0.01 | 13.5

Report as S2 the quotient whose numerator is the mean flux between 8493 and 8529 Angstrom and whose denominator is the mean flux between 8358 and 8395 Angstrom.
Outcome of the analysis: 0.9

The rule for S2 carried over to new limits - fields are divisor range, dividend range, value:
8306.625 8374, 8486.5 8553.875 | 0.92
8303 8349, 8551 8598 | 0.91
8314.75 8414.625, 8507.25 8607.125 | 0.90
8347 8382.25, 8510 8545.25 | 0.90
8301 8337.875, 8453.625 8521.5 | 0.93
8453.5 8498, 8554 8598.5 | 0.97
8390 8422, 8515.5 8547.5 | 0.91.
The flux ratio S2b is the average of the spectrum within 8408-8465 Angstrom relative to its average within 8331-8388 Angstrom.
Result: 0.9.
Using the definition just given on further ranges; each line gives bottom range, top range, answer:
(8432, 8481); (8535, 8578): 0.96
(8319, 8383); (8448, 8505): 0.95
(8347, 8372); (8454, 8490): 0.93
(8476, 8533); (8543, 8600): 0.98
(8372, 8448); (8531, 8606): 0.93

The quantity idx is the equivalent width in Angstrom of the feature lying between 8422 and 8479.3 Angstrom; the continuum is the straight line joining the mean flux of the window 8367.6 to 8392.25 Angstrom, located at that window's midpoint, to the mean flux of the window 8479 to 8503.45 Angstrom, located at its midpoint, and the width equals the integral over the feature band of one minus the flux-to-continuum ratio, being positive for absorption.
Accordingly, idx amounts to 1.62 Angstrom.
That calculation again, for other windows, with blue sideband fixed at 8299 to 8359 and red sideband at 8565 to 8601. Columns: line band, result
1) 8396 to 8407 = -0.48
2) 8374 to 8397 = -0.91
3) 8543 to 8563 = 0.13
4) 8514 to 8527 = 0.31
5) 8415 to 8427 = 0.26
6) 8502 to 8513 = 0.24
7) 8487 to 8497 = 0.02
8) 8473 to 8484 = 0.18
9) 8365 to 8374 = -0.17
